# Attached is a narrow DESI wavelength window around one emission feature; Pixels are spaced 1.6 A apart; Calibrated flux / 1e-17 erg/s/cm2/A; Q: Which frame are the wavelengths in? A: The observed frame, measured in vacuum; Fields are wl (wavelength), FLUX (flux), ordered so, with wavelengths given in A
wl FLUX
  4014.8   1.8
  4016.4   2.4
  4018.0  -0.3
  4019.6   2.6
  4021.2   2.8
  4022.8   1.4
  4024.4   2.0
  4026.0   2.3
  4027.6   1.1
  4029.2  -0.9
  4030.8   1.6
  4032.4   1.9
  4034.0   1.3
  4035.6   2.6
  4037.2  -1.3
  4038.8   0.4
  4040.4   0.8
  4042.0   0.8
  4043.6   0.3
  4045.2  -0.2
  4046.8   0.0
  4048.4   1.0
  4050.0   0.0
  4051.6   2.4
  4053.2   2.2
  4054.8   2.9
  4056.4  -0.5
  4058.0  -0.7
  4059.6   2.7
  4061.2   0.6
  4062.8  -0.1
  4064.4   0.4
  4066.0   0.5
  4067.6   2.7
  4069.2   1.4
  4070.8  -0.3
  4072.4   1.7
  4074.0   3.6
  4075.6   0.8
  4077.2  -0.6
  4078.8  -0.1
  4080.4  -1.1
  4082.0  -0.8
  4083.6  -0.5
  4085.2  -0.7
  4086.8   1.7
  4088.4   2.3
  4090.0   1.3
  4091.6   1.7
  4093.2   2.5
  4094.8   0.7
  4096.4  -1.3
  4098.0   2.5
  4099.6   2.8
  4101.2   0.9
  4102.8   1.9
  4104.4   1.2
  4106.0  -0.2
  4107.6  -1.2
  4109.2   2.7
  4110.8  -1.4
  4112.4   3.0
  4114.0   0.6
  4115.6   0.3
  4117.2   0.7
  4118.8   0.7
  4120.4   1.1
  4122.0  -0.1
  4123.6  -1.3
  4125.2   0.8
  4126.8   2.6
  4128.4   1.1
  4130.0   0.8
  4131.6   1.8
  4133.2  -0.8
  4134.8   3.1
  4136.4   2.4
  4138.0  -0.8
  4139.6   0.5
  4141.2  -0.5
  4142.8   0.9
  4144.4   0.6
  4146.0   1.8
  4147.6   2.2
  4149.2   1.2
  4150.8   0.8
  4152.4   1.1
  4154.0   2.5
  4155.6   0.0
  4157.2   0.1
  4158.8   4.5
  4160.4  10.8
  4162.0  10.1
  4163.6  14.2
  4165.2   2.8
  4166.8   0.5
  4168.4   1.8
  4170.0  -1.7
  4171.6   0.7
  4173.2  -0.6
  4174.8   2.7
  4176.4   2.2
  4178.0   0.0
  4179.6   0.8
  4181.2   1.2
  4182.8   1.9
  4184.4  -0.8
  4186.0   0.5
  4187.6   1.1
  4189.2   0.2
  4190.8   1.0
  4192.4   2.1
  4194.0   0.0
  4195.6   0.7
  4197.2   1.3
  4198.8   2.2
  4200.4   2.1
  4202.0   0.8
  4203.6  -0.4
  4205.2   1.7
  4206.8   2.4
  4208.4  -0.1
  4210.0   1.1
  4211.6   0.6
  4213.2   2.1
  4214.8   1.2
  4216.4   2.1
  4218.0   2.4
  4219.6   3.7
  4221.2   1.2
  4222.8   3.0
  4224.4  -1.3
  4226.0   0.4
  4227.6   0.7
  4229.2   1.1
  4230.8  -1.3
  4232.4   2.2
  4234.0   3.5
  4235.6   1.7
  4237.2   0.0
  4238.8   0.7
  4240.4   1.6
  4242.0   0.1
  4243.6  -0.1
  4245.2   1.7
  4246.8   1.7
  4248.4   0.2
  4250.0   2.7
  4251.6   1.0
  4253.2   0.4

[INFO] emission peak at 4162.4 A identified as [O II]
